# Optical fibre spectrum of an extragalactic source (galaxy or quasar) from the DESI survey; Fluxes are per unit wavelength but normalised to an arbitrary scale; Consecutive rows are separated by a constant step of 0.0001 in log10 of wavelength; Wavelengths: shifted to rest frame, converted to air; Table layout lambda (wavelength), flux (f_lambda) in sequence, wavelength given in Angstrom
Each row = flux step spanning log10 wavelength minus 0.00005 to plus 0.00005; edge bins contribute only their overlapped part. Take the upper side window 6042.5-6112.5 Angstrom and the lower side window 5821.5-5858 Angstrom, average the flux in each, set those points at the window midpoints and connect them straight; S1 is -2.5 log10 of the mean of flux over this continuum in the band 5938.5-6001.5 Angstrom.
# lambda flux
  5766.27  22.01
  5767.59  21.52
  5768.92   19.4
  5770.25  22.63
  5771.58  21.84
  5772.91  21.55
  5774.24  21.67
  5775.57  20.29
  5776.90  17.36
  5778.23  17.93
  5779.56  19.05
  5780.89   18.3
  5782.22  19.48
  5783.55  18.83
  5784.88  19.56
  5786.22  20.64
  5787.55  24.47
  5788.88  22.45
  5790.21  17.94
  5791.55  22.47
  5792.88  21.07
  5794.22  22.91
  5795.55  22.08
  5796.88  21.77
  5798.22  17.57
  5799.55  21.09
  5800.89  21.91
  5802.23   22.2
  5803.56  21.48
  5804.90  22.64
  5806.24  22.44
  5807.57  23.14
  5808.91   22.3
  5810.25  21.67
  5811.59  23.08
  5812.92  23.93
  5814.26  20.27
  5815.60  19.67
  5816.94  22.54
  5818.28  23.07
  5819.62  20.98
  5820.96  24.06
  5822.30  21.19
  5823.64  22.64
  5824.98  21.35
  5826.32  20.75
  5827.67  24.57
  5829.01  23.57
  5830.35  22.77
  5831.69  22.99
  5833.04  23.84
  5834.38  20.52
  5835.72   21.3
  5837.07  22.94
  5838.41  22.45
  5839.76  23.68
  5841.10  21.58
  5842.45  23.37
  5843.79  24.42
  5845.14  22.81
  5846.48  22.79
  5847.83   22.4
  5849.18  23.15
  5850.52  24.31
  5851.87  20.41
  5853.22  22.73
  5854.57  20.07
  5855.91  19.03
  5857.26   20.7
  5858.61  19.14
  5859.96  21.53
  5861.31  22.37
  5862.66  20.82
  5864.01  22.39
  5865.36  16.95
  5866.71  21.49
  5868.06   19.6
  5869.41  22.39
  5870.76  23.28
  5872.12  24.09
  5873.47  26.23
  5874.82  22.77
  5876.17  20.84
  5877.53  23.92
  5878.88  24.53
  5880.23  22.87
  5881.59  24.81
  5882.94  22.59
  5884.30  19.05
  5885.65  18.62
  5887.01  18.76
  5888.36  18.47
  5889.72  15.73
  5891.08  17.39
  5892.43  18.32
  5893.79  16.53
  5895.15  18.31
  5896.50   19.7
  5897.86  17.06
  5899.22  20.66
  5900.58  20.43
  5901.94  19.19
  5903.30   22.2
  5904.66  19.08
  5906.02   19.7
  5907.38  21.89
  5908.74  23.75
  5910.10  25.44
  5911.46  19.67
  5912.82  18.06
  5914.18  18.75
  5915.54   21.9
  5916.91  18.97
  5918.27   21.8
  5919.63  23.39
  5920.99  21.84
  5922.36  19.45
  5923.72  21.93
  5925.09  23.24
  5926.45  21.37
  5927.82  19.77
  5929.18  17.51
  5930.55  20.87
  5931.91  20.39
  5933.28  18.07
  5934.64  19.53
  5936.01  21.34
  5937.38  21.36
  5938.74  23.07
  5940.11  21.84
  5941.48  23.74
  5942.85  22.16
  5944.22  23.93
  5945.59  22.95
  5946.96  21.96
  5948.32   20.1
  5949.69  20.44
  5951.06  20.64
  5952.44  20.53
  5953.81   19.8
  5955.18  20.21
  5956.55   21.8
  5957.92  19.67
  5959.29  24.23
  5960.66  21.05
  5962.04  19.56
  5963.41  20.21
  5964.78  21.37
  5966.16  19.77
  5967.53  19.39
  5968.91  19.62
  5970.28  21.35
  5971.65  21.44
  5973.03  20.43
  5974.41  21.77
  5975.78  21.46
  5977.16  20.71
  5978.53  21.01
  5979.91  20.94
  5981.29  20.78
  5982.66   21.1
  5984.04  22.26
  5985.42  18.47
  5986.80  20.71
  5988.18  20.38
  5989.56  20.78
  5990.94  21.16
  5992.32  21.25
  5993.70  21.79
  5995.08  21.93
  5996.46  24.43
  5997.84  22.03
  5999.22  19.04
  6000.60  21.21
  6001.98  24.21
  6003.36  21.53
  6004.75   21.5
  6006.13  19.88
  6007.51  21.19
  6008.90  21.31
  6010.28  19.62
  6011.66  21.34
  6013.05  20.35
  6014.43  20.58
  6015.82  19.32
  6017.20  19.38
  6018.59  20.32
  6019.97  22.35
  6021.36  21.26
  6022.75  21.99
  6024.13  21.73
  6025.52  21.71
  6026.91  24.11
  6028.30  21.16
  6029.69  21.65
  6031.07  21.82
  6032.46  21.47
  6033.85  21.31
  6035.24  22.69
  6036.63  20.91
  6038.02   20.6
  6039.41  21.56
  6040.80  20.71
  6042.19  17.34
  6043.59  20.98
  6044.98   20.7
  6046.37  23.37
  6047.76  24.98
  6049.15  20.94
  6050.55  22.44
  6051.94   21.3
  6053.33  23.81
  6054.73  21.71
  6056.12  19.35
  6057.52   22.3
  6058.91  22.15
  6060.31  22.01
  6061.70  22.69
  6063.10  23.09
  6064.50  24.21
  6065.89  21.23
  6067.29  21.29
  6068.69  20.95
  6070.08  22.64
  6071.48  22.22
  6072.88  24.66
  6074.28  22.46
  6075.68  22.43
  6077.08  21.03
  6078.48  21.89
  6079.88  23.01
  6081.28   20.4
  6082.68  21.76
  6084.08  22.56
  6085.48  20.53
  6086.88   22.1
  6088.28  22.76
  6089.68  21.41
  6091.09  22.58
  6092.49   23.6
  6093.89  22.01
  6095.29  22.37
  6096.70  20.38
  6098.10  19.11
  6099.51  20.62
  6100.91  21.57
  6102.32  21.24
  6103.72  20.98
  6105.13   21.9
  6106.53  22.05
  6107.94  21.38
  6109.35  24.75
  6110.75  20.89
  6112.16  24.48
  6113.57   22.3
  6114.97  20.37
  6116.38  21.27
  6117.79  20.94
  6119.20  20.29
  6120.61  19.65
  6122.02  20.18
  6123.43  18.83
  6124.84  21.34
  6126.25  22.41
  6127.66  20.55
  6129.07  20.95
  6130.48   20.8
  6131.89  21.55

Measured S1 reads 0.05 mag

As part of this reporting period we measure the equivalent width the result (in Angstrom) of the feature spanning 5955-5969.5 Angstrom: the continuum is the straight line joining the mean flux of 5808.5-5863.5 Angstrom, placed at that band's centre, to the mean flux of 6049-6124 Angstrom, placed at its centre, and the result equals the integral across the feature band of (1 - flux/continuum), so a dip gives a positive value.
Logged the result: 0.9 Angstrom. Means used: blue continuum 22.1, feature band 20.6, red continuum 21.8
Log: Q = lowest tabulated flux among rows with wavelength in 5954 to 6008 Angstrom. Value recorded 18.47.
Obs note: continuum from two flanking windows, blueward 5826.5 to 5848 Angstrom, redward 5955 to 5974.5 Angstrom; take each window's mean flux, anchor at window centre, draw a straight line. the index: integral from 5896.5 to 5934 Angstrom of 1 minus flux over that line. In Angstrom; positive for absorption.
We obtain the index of 1.7 Angstrom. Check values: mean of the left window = 22.8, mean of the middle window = 20.6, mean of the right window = 20.8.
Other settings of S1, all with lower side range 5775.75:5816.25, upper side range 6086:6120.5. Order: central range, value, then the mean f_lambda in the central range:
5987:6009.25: 0.00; 21.5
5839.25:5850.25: -0.10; 23.1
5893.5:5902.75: 0.12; 19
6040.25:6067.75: -0.01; 21.8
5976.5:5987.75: 0.03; 20.7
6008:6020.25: 0.05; 20.5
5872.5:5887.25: -0.06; 22.4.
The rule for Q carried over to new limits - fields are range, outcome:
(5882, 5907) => 15.73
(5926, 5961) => 17.51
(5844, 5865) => 19.03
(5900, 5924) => 18.06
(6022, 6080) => 17.34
